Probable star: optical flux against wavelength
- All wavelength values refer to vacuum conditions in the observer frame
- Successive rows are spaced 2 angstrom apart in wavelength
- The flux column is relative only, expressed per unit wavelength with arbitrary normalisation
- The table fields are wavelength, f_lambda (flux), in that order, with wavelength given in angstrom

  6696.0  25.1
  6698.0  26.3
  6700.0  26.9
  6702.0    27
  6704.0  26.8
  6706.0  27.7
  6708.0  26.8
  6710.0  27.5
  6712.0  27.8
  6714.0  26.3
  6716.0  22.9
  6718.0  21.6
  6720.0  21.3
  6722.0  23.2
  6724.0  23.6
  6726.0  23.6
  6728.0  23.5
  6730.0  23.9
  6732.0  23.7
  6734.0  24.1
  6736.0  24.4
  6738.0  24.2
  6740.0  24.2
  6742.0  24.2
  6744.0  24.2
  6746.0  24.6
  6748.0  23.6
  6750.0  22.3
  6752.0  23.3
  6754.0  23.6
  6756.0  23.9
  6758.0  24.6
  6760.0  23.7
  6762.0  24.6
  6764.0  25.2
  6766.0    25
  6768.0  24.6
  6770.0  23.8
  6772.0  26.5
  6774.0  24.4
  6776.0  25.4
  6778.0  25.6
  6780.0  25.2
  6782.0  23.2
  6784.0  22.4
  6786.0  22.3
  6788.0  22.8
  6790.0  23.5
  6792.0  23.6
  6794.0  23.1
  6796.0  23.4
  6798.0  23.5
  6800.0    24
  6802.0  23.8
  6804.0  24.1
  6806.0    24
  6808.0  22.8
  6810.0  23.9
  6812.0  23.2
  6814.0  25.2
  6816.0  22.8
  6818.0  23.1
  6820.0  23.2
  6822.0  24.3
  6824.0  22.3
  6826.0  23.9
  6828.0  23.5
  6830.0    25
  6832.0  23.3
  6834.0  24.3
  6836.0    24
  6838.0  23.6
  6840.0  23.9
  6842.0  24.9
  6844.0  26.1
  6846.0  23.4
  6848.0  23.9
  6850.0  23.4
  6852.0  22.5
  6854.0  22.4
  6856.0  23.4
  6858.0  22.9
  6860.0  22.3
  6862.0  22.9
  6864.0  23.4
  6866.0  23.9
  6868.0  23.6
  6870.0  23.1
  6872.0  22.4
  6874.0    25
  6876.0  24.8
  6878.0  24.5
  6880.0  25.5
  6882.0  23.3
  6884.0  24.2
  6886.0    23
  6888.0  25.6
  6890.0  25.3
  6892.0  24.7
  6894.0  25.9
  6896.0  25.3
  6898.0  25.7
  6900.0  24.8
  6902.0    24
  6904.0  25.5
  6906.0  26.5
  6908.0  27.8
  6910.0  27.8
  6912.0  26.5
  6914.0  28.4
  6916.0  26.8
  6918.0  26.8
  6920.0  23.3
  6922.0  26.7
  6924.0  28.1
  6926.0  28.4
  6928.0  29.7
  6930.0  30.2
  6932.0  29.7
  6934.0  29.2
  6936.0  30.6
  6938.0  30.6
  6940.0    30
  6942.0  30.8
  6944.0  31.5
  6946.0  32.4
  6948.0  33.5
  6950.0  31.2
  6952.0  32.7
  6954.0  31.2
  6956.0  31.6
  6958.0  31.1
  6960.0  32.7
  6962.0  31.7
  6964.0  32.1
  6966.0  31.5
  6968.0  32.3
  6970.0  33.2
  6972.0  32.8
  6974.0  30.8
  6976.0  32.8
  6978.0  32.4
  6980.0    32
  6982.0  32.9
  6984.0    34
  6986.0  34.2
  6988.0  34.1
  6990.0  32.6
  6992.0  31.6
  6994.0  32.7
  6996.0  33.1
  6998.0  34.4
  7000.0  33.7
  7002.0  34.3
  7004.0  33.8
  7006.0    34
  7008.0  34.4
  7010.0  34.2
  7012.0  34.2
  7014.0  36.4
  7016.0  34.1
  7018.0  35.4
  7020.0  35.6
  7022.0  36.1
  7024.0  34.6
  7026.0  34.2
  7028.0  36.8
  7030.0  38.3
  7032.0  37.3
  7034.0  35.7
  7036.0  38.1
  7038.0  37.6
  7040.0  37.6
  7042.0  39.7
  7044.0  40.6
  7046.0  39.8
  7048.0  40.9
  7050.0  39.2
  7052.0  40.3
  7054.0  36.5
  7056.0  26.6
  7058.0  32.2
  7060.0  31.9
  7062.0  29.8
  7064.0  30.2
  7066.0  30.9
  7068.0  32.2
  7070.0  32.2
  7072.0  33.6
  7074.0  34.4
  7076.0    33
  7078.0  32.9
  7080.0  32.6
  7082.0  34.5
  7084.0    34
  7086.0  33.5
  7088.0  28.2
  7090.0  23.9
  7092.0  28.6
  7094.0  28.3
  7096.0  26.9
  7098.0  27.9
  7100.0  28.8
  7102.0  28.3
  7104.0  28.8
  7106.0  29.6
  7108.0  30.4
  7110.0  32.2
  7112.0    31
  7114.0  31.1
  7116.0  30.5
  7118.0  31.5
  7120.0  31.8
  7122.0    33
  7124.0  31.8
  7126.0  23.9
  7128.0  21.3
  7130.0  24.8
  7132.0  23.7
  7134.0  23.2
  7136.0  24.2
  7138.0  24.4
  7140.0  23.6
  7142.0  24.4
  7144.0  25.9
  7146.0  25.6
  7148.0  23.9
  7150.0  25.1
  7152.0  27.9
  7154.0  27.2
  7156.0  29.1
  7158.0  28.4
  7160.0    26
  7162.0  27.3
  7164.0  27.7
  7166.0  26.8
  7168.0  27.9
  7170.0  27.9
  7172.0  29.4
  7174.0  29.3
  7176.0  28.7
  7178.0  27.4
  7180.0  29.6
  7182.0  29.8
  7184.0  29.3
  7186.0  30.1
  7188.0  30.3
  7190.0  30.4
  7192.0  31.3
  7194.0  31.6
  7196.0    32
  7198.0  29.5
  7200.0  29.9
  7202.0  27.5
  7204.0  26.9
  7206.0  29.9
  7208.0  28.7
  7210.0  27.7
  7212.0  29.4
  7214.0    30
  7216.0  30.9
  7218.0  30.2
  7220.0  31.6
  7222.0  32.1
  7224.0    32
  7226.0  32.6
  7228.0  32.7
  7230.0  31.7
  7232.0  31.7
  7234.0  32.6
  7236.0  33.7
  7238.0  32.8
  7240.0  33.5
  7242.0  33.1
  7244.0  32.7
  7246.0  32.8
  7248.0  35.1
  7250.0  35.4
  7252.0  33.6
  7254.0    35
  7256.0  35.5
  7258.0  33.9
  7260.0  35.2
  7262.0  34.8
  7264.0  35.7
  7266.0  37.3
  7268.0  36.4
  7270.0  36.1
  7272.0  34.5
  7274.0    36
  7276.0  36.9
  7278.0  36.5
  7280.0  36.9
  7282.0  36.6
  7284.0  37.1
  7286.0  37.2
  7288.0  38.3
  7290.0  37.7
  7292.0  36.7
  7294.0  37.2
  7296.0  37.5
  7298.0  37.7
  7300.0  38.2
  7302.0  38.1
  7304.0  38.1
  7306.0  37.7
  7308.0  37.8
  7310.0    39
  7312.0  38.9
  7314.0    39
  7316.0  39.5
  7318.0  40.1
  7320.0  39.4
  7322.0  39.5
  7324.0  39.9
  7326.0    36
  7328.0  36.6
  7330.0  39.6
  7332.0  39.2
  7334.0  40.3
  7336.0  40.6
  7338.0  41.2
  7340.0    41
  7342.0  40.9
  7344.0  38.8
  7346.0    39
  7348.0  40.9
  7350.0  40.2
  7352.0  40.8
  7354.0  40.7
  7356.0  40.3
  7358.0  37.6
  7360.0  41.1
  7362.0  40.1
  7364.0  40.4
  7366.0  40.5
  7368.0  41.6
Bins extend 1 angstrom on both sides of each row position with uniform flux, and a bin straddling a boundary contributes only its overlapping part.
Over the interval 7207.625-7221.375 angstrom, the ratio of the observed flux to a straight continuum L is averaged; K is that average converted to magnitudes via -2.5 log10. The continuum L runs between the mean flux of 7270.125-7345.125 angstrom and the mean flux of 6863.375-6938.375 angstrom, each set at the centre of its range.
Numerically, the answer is 0.19 mag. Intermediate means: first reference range 26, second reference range 38.3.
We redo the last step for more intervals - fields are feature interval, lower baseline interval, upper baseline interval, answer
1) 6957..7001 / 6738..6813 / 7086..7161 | -0.25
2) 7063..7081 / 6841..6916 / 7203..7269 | -0.12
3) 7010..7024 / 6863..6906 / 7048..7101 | -0.19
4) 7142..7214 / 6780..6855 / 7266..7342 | 0.21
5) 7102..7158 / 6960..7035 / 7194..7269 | 0.20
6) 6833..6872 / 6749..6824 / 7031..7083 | 0.13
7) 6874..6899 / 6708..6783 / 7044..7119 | 0.11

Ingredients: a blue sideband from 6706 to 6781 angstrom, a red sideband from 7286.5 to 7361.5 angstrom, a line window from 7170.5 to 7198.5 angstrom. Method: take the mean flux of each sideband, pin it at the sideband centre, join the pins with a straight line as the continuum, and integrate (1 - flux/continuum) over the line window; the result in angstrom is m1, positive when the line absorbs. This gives 4.5 angstrom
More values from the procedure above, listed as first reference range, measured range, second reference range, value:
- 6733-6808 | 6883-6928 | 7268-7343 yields 2.5 angstrom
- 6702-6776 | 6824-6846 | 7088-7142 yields 1.0 angstrom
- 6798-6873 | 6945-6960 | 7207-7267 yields -3.3 angstrom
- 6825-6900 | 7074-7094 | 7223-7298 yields -0.7 angstrom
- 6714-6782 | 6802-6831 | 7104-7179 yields 1.1 angstrom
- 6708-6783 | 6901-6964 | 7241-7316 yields -1.6 angstrom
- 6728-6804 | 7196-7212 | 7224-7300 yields 2.4 angstrom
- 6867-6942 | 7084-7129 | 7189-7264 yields 0.9 angstrom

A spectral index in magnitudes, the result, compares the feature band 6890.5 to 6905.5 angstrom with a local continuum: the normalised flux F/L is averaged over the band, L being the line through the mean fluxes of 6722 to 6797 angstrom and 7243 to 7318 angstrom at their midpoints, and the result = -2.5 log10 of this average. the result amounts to 0.089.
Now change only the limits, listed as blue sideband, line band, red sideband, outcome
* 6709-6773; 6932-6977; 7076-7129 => -0.15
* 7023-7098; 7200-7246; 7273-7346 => 0.18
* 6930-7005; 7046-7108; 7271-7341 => 0.08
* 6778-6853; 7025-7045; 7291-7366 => -0.23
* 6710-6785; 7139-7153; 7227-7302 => 0.29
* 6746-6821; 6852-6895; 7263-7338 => 0.11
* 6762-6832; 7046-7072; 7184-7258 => -0.18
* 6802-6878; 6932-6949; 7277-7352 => -0.16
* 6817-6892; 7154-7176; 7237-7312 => 0.18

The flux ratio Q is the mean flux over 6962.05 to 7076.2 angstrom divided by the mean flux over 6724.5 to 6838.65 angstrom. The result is 1.44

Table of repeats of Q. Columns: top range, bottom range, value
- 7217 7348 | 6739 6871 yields 1.53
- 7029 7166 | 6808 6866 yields 1.30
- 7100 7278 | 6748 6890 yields 1.27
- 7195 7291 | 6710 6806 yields 1.39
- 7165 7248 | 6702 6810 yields 1.26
